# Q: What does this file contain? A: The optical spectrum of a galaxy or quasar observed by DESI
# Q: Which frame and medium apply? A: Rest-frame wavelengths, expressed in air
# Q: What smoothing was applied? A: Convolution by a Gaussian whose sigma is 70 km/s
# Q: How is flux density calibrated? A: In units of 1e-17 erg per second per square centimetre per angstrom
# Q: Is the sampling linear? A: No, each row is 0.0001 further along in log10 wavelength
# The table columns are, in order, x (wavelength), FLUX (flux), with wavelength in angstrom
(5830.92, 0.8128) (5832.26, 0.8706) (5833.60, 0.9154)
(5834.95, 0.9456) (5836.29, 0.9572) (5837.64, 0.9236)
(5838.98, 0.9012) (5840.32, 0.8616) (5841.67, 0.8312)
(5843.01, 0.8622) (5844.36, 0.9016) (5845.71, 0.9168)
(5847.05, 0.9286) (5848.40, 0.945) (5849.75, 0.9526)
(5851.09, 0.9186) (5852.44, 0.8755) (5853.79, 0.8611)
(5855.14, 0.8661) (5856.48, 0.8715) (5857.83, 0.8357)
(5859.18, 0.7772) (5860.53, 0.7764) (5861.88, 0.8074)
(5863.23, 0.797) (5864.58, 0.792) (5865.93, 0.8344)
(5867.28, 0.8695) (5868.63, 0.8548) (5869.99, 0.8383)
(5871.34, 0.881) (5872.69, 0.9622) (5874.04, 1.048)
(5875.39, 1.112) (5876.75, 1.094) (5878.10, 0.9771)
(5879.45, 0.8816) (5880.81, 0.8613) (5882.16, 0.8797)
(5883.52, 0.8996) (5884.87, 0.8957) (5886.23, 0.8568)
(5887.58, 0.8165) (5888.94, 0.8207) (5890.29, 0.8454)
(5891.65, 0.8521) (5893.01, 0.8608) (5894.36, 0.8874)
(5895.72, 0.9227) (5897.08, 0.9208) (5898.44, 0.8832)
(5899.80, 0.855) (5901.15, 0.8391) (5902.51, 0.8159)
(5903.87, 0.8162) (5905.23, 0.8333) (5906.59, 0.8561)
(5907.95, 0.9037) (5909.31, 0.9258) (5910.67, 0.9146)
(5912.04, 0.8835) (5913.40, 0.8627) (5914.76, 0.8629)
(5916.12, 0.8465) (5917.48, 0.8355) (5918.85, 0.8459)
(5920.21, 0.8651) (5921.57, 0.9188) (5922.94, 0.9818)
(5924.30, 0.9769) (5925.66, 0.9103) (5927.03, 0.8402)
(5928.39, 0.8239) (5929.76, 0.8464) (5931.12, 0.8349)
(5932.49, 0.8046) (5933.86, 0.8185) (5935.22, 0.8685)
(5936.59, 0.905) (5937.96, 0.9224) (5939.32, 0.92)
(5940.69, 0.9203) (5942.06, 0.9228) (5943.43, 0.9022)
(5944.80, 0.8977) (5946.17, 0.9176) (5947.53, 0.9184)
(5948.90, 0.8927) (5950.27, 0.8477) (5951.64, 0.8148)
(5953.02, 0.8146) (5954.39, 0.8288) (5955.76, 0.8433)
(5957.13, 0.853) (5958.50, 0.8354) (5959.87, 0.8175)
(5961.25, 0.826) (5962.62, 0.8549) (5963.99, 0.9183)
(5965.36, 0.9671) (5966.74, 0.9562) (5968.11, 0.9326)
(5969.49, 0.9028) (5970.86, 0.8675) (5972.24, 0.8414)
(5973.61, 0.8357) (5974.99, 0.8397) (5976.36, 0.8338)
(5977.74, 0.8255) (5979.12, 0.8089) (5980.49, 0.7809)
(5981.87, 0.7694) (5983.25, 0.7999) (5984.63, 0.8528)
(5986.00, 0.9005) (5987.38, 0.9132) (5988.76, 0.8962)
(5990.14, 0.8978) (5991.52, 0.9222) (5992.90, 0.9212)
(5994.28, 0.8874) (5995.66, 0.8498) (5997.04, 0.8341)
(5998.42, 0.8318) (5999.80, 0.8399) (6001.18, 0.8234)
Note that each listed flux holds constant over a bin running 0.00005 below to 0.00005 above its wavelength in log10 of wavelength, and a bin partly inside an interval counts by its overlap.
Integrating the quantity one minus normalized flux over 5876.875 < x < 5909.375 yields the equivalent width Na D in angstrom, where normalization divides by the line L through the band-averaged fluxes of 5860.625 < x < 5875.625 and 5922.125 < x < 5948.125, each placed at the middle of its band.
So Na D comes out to 0.38 angstrom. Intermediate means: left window 0.88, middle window 0.874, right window 0.891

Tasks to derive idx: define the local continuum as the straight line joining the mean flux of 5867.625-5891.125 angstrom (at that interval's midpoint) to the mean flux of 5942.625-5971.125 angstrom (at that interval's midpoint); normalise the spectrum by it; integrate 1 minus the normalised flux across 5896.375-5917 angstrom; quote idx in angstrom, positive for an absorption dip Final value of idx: 0.7 angstrom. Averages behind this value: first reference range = 0.912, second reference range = 0.877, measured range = 0.868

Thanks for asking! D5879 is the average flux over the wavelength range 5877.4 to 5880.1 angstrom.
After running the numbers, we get 0.934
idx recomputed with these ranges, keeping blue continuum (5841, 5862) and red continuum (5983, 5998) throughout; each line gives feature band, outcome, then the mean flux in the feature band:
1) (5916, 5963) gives 0.37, 0.871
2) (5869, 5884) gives -1.26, 0.947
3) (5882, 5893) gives 0.21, 0.857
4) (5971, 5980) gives 0.49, 0.832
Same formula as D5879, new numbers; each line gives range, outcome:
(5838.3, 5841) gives 0.883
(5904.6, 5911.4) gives 0.886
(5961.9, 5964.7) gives 0.89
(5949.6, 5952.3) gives 0.831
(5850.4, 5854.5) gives 0.885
